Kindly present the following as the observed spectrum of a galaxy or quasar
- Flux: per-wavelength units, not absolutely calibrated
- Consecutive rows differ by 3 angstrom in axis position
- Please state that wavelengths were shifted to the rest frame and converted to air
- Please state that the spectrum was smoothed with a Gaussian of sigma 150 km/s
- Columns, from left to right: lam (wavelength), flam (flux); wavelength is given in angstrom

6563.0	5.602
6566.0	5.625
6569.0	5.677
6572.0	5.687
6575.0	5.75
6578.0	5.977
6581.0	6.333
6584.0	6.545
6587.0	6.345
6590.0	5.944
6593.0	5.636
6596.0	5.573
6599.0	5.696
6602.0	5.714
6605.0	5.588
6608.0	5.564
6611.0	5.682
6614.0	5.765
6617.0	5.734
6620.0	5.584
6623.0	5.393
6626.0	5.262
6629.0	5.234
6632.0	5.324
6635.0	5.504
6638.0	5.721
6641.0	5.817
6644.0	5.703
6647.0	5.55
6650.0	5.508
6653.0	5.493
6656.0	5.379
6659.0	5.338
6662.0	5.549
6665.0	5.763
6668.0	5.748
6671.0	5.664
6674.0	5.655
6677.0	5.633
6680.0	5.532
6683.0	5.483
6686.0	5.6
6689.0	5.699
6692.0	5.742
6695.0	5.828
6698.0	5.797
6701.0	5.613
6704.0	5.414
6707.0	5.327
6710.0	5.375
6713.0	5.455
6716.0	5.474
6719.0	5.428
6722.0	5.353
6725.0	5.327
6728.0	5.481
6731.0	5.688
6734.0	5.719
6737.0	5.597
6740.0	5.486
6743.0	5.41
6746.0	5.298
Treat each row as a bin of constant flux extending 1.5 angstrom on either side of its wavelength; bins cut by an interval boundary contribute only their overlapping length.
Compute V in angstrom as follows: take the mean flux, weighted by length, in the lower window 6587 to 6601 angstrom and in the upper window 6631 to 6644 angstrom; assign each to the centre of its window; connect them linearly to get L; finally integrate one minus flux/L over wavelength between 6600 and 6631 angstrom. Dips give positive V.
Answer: 0.8 angstrom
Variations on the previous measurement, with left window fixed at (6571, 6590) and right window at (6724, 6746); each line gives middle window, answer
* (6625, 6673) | 2.50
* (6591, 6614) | 1.41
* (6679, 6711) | 0.47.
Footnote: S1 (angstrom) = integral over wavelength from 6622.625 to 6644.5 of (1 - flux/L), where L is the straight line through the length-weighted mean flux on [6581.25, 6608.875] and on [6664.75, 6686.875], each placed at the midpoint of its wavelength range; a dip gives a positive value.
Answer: 1.0 angstrom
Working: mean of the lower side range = 5.87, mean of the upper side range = 5.63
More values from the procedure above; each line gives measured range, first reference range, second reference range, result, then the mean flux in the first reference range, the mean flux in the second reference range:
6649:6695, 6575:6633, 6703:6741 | -0.10 angstrom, 5.74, 5.47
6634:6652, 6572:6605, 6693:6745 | 0.37 angstrom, 5.92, 5.52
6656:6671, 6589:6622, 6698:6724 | -0.09 angstrom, 5.67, 5.45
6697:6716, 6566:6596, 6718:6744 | 0.30 angstrom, 5.95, 5.5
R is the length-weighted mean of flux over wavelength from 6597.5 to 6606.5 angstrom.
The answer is 5.67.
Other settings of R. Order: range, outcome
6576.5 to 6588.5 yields 6.3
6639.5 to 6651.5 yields 5.64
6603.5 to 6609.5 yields 5.58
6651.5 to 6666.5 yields 5.5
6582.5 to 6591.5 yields 6.28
